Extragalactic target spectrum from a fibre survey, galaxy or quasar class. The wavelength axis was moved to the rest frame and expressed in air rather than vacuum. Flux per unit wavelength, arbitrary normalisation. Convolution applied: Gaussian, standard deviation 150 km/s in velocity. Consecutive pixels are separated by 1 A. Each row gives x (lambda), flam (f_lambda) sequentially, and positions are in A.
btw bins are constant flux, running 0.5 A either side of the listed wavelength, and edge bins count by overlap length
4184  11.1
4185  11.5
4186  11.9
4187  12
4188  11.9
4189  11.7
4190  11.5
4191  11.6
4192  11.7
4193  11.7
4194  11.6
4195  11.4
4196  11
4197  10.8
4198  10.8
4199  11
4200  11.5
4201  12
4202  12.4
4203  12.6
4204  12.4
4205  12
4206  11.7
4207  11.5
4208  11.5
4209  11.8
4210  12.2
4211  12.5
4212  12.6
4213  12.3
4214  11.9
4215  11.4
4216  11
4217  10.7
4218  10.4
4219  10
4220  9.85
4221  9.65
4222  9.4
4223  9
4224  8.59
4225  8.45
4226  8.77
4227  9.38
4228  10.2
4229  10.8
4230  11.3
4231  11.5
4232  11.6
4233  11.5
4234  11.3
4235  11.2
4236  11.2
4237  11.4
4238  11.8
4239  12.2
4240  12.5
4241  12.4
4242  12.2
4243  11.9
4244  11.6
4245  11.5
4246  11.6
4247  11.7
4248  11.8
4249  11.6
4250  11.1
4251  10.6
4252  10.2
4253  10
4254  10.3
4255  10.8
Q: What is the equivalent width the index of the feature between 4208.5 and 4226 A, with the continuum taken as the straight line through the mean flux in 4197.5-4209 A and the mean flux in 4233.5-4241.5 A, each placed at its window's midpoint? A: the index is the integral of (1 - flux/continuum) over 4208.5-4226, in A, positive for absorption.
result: 1.7 A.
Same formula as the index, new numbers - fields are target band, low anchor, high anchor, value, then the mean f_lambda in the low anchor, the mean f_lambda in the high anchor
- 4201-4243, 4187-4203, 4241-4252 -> 1.38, 11.6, 11.5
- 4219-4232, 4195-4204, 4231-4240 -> 1.97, 11.6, 11.6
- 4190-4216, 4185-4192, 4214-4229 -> -2.00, 11.7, 9.88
